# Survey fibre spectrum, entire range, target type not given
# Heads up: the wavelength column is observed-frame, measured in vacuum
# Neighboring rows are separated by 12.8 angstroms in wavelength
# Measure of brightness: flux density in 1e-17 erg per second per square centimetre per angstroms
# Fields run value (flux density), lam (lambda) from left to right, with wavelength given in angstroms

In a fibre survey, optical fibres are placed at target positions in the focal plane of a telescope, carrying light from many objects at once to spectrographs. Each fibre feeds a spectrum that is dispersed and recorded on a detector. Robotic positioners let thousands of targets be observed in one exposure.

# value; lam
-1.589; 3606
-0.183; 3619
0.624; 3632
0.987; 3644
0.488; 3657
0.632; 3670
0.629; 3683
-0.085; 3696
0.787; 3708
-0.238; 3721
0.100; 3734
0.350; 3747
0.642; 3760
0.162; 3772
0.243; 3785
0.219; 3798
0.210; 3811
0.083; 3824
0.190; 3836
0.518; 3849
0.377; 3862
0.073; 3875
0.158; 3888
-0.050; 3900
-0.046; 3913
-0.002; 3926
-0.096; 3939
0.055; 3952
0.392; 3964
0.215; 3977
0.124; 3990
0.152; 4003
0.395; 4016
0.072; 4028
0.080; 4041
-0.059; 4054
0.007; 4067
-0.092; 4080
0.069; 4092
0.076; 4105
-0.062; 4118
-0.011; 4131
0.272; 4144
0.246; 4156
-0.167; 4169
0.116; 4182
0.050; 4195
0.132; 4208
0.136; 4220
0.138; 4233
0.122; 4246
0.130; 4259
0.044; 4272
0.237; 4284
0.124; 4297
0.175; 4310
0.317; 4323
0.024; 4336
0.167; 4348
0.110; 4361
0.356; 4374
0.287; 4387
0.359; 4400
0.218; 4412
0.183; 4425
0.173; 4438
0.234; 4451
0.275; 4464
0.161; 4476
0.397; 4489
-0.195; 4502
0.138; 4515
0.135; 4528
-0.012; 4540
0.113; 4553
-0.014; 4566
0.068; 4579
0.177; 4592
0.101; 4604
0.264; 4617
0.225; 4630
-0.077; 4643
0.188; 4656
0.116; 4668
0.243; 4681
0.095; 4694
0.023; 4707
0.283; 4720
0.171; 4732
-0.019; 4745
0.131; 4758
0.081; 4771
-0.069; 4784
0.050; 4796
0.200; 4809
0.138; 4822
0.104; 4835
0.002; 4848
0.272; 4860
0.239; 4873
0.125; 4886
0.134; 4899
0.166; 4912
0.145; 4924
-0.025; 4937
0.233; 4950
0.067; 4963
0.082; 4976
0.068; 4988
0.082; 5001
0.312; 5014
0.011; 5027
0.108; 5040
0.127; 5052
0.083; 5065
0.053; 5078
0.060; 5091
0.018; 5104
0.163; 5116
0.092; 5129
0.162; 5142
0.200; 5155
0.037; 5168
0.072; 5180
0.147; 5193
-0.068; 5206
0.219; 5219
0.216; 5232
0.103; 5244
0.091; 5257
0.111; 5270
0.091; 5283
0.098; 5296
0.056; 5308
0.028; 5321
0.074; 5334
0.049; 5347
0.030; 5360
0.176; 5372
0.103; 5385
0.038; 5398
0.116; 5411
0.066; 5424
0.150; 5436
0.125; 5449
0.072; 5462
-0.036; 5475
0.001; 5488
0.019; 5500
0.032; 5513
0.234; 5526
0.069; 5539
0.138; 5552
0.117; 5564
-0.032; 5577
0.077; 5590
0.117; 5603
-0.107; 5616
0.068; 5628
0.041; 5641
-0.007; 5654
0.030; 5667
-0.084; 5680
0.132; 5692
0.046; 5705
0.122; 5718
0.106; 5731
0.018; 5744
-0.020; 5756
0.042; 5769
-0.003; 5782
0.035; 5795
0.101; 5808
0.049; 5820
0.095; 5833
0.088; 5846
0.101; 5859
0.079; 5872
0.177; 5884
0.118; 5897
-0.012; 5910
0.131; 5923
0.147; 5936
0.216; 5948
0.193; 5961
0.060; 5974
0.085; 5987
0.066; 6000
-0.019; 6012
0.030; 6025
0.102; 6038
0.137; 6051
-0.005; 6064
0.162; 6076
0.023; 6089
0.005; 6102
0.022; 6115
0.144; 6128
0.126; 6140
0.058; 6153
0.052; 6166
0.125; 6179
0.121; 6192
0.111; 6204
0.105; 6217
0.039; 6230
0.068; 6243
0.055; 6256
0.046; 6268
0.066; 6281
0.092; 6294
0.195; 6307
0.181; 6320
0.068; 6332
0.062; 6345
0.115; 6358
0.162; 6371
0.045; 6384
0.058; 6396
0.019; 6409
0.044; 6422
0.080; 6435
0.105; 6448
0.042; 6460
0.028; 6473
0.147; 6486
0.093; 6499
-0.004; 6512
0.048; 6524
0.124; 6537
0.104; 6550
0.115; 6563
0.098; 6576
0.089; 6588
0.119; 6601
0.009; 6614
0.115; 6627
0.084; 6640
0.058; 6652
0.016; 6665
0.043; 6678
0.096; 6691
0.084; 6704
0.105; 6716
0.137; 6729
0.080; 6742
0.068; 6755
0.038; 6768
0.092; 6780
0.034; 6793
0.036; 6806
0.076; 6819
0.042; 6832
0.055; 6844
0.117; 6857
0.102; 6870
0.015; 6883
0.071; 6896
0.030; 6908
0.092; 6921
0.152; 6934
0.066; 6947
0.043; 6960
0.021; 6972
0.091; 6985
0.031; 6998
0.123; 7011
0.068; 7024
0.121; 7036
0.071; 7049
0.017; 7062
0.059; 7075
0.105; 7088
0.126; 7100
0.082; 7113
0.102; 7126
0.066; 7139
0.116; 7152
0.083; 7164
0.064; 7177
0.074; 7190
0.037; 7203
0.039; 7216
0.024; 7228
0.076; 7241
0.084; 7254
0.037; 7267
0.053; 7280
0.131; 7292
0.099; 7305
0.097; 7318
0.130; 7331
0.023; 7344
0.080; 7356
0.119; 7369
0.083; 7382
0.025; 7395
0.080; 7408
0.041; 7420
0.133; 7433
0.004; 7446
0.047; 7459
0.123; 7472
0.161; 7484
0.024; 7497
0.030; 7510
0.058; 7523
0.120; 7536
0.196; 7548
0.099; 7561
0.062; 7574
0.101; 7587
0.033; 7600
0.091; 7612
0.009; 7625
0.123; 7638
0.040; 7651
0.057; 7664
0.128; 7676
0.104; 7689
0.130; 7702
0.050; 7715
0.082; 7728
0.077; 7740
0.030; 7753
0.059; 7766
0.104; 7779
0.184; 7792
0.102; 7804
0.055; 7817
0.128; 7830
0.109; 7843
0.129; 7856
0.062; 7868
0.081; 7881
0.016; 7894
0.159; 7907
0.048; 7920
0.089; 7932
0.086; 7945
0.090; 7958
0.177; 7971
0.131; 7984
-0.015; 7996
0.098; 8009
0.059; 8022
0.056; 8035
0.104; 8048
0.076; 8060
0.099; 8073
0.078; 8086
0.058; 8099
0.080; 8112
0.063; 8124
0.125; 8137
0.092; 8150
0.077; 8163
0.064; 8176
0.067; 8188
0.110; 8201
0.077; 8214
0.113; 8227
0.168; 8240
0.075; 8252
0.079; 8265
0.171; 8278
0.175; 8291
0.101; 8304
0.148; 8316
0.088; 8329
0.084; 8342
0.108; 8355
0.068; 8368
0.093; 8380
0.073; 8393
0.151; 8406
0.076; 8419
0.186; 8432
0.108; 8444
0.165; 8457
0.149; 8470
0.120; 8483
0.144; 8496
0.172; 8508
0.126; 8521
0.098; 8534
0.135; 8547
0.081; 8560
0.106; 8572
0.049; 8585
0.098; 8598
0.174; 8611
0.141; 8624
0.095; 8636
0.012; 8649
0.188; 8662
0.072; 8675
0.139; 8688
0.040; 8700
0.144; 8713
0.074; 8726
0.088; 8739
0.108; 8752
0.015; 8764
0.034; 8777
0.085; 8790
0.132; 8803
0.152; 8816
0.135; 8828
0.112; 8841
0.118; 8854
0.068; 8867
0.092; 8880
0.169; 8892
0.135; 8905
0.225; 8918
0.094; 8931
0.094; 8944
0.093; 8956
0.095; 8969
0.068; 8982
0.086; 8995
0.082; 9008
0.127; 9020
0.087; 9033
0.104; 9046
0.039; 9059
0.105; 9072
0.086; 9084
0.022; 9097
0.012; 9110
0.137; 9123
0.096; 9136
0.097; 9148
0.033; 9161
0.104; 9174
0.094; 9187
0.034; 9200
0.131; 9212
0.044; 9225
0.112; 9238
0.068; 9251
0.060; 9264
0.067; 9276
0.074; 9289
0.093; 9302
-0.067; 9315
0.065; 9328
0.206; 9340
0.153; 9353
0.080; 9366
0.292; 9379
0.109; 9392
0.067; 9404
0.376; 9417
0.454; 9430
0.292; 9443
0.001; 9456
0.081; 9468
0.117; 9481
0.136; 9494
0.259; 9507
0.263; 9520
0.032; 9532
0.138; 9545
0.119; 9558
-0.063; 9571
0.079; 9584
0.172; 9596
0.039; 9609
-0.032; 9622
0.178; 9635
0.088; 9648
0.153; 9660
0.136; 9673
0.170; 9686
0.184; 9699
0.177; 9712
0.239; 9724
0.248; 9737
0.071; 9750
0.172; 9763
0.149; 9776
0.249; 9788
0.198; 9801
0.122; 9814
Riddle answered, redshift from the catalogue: 1.527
